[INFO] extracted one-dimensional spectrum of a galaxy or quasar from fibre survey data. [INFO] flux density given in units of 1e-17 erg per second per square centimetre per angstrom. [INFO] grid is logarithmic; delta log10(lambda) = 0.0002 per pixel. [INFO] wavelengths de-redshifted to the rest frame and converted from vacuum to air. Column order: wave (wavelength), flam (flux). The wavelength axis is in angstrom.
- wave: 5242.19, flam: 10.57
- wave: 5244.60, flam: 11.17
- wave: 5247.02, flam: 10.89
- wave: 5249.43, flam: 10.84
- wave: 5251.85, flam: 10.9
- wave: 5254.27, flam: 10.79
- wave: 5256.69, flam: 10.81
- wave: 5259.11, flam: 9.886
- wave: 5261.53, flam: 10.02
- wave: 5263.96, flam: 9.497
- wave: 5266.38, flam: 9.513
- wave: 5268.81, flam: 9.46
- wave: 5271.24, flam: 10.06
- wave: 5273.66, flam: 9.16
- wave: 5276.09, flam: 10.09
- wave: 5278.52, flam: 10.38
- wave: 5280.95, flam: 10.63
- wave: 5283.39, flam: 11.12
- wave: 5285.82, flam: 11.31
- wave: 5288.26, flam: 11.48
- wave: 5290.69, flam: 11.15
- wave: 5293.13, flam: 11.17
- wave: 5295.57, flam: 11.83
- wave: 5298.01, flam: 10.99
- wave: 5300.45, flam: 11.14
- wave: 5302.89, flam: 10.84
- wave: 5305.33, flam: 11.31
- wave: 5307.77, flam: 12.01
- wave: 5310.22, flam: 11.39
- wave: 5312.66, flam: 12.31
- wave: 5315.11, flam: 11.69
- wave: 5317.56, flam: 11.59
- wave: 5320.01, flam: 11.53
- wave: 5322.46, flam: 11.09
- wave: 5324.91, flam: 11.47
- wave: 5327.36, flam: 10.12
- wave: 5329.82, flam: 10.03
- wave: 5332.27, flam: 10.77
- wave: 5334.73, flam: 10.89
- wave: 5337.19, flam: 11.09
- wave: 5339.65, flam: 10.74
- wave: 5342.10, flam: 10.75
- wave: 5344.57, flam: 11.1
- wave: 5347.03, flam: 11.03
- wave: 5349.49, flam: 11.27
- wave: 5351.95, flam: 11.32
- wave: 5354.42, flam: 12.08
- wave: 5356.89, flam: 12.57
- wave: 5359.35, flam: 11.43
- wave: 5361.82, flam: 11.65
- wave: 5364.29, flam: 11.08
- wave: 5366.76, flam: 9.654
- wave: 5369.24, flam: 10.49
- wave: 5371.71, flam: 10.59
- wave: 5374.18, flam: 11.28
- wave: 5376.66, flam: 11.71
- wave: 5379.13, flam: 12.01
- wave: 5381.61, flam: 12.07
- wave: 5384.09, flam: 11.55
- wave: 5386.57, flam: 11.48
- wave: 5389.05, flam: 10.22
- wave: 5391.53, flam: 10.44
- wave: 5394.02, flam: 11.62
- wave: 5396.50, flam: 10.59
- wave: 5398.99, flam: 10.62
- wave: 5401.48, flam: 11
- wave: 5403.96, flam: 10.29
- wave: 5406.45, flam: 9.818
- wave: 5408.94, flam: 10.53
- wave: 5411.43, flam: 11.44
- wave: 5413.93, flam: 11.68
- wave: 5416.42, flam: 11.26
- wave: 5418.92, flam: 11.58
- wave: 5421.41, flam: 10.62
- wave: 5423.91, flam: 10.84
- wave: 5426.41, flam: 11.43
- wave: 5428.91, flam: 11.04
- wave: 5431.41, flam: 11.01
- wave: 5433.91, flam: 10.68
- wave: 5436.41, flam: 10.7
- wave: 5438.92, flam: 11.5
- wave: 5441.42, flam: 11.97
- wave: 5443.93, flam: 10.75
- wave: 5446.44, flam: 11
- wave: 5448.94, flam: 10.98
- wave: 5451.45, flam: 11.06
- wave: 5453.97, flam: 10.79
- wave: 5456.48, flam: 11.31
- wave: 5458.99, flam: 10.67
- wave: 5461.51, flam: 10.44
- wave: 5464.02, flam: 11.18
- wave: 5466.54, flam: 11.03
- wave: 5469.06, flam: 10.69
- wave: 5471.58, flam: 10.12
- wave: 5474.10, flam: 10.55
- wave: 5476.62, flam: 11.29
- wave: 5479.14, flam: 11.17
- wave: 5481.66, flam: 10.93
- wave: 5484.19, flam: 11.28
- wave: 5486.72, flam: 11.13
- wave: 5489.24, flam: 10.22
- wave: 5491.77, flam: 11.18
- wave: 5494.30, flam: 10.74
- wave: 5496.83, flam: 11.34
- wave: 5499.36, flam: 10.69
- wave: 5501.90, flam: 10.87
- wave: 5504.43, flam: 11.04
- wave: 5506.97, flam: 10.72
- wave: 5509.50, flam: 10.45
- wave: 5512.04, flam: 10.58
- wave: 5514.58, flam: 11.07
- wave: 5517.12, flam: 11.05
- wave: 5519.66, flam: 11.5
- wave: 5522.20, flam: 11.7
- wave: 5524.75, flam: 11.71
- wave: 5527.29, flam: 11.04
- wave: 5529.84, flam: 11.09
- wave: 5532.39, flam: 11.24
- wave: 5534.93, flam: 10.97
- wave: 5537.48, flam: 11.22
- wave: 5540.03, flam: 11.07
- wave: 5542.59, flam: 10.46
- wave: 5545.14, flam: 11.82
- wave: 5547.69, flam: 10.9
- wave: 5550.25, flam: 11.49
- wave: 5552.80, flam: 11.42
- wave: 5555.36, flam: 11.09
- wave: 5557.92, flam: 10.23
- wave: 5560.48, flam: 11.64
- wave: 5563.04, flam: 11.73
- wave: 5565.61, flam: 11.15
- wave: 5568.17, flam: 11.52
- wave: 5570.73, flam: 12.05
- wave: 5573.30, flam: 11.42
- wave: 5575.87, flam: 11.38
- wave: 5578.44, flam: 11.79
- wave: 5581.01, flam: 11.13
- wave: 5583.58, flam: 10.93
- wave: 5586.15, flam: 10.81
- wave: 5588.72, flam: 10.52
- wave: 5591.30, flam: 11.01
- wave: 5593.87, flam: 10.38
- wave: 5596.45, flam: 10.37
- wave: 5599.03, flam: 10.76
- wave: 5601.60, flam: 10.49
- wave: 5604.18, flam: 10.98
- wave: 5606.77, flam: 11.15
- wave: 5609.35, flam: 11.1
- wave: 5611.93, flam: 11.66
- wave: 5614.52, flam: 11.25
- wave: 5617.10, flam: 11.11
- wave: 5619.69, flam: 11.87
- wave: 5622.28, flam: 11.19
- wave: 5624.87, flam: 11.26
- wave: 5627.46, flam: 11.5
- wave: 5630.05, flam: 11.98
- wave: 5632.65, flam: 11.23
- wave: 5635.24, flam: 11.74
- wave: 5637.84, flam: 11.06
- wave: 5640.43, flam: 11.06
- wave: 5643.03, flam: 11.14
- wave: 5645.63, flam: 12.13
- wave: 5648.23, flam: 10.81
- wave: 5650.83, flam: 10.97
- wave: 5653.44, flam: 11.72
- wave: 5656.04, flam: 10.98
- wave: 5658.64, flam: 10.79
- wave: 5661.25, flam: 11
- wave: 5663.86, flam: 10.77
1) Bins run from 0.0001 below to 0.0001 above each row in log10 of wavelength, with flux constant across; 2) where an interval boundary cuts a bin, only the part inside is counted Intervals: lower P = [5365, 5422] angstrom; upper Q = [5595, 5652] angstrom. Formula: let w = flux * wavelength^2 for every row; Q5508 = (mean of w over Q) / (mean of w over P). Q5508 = 1.11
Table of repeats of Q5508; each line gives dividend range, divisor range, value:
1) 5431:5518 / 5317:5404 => 1.03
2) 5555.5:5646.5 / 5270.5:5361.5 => 1.12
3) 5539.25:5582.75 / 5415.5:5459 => 1.07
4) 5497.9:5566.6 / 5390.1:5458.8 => 1.05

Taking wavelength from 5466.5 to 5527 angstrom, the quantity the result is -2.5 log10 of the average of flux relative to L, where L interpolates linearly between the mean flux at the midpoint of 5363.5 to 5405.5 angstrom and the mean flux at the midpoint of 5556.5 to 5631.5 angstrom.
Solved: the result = 0.01 mag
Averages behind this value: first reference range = 11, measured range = 11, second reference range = 11.2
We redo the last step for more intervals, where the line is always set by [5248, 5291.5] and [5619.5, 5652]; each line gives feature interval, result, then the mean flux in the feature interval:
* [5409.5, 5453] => -0.03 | 11.1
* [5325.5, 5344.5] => -0.01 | 10.7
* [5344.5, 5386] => -0.07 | 11.4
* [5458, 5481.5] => 0.01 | 10.8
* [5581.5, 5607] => 0.05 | 10.7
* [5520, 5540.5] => -0.02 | 11.3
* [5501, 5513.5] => 0.03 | 10.7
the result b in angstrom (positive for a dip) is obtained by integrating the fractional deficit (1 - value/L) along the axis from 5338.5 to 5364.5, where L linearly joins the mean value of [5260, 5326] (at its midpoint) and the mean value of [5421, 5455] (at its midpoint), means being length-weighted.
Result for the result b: -1.0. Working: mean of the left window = 10.9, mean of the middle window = 11.4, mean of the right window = 11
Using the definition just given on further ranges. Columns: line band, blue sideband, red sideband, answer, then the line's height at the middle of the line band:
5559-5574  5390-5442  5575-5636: -0.63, 11.1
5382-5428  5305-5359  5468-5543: 0.77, 11.2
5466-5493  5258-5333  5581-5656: 0.33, 11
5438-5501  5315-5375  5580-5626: 0.48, 11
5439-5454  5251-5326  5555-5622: -0.19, 11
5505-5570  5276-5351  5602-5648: 0.70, 11.3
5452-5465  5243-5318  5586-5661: 0.12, 11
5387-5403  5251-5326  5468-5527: 0.20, 10.9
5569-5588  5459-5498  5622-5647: -0.17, 11.2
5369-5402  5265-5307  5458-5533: -0.98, 10.8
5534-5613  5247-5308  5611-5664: 0.49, 11.2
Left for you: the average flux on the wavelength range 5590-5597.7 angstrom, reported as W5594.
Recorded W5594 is 10.6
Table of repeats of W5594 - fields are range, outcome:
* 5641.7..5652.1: 11.3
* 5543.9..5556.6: 11.3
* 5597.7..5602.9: 10.6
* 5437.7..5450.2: 11.2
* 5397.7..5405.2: 10.6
